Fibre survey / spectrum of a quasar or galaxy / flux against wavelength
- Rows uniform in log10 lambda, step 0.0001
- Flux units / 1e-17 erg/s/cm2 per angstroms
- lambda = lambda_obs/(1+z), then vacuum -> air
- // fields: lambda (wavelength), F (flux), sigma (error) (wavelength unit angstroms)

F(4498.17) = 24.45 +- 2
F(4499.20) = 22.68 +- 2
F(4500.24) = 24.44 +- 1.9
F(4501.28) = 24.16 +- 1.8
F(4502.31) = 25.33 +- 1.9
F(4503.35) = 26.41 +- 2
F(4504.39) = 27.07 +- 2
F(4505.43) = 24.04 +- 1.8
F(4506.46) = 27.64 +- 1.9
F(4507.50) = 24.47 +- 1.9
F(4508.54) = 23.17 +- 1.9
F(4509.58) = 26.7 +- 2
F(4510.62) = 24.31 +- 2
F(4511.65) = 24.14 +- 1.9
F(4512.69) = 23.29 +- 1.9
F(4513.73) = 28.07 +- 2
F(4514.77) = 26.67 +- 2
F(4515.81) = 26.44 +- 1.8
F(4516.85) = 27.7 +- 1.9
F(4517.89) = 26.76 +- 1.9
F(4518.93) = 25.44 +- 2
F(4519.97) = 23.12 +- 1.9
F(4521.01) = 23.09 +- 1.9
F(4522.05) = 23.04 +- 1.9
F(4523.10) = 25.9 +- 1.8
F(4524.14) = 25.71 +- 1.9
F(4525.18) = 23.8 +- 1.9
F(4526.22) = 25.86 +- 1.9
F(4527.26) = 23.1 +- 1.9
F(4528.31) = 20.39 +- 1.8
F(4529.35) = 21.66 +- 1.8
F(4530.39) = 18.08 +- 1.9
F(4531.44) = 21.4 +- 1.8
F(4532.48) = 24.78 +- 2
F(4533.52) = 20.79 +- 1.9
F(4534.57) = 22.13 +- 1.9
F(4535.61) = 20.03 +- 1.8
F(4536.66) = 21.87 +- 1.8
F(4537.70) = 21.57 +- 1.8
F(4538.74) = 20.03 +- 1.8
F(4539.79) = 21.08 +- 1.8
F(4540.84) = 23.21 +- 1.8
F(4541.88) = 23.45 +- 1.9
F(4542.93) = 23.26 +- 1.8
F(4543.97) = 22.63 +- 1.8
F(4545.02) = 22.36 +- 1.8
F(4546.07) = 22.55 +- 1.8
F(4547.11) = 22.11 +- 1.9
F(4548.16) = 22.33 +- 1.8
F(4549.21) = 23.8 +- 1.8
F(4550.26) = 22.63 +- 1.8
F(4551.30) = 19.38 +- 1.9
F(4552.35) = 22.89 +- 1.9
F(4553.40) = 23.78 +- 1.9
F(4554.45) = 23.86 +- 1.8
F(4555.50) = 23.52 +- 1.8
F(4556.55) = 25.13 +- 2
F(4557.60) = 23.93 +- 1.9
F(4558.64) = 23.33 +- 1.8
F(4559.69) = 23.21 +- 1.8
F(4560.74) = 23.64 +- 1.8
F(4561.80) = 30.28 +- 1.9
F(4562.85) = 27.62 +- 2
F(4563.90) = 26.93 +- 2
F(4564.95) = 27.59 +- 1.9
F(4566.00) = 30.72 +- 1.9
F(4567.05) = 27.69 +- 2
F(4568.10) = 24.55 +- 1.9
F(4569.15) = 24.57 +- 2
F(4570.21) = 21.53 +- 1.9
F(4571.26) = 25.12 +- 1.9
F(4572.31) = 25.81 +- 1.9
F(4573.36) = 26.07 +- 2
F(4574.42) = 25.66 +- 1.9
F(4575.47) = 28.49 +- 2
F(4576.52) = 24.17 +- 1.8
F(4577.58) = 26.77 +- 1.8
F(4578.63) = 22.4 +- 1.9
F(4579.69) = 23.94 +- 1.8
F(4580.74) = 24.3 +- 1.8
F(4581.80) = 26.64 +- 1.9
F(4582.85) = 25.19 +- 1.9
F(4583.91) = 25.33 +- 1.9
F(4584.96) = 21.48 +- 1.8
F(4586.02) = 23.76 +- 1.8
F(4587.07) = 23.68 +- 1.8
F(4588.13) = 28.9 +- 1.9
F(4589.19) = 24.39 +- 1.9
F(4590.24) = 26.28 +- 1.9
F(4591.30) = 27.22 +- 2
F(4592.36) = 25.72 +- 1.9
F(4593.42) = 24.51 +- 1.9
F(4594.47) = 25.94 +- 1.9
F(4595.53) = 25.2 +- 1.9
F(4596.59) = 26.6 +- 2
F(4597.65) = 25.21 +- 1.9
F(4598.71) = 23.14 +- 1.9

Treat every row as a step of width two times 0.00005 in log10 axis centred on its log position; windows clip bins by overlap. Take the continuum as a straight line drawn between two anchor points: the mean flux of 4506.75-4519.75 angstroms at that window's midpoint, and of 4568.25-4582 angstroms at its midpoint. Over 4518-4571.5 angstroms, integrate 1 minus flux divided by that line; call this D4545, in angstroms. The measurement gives 3.6 angstroms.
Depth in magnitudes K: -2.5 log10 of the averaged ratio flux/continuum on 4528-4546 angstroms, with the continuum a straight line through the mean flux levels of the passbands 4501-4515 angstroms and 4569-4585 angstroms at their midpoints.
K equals 0.16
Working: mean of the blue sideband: 25.4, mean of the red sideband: 24.9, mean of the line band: 21.7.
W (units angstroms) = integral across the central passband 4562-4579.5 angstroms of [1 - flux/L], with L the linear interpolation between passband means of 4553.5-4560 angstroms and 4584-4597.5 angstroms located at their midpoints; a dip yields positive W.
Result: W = -1.12 angstroms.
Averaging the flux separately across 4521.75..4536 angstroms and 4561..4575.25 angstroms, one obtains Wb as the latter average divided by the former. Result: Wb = 1.2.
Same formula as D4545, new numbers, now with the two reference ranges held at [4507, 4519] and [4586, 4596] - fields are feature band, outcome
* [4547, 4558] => 1.1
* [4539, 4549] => 1.2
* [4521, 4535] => 1.5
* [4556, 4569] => -0.3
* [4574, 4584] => 0.1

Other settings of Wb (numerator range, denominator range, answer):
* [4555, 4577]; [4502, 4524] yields 1.01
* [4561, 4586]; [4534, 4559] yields 1.14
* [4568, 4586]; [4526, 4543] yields 1.14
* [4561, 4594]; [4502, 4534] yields 1.05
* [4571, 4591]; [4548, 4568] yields 1.01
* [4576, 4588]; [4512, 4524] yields 0.96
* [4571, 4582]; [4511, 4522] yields 1.00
